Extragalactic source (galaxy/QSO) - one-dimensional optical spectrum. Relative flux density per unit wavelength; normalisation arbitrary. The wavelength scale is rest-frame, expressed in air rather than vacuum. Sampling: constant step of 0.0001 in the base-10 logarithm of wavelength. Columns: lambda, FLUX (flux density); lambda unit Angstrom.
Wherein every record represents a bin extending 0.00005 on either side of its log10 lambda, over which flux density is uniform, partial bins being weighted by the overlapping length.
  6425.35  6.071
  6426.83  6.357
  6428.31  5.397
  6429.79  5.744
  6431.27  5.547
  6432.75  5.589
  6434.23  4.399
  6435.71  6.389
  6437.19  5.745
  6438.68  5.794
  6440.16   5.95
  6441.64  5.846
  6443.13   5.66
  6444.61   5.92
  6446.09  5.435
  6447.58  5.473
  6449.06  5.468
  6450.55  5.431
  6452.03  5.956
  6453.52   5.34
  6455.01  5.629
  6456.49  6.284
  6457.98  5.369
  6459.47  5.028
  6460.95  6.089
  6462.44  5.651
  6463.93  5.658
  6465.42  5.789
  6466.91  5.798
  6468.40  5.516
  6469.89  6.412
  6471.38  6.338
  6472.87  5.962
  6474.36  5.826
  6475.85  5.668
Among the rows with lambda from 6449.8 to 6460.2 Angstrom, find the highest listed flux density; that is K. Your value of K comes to 6.284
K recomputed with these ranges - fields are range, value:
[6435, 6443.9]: 6.389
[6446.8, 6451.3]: 5.473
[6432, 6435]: 5.589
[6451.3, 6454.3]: 5.956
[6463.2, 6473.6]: 6.412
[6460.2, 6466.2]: 6.089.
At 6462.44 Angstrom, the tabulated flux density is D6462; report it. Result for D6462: 5.651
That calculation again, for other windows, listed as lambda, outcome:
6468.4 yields 5.516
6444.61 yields 5.92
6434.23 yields 4.399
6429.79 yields 5.744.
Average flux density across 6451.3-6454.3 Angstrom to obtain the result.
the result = 5.63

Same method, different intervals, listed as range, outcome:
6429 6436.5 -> 5.54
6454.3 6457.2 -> 5.97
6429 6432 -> 5.64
